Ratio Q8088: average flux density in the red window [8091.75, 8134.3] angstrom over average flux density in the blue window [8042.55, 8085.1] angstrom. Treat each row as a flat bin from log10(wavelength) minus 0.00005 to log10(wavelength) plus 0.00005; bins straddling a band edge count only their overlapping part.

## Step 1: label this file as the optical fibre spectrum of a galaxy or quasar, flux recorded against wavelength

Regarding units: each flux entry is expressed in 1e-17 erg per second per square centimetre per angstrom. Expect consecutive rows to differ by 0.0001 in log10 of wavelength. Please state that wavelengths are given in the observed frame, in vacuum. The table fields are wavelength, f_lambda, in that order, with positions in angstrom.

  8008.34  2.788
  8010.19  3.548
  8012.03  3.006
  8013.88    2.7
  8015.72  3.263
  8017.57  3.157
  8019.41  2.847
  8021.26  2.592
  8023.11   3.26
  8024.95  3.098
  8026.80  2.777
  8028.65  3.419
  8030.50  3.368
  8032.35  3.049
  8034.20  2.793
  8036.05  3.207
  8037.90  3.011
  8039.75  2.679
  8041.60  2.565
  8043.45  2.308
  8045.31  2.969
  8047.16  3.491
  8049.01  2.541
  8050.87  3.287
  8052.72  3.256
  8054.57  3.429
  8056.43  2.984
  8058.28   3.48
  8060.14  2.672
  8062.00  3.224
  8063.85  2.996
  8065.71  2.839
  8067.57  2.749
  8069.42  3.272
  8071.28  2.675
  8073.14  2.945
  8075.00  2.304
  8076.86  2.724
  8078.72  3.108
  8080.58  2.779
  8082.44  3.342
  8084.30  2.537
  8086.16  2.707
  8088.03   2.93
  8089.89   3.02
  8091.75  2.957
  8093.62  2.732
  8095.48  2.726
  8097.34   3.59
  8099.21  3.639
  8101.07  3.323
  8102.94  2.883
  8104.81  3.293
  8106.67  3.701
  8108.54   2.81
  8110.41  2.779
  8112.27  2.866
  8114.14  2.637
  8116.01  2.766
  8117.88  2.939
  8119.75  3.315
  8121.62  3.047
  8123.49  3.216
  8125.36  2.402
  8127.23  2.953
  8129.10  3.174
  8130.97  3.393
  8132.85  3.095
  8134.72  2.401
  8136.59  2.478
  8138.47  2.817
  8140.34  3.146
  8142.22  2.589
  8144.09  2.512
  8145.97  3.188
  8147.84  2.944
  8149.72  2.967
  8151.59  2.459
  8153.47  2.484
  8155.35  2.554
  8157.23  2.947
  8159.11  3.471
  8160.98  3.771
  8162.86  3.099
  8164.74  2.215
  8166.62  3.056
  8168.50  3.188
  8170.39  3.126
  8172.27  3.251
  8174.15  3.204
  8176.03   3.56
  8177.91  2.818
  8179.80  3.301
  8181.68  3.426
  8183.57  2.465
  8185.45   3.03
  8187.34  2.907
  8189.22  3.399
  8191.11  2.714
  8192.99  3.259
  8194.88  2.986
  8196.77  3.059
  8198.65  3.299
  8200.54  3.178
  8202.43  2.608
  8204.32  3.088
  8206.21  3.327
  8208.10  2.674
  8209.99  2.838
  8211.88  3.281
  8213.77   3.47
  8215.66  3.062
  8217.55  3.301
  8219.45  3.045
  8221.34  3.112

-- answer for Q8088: 1.03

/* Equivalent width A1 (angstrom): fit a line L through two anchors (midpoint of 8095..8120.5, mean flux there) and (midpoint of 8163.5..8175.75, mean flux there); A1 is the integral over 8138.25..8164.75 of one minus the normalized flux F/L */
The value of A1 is 1.3 angstrom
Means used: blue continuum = 3.1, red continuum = 3.04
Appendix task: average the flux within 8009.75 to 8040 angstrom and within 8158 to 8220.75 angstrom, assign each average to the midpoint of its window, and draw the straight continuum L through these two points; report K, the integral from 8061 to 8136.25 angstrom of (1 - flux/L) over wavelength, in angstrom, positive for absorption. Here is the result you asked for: 2.62 angstrom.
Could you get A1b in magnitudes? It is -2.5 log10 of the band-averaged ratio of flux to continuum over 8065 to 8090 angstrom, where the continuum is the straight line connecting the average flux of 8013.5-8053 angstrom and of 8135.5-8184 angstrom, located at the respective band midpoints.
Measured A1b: 0.05 mag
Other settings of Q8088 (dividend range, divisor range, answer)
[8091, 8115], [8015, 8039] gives 1.00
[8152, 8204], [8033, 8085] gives 1.04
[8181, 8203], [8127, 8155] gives 1.07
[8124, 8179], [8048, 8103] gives 0.98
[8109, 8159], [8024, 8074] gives 0.95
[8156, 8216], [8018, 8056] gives 1.03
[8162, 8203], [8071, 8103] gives 1.04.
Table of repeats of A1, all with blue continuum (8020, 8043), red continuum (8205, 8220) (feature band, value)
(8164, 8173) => 0.3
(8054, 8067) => -0.3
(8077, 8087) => 0.4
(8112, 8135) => 0.7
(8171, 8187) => -0.1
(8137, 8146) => 0.8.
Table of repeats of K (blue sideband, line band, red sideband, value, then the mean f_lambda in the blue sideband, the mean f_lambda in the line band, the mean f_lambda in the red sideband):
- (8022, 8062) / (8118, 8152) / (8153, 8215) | 1.7 angstrom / 3.03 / 2.9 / 3.07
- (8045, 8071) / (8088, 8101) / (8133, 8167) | -0.6 angstrom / 3.08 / 3.11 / 2.84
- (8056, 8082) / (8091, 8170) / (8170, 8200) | 1.4 angstrom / 2.92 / 2.97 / 3.11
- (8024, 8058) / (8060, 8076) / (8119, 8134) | 0.9 angstrom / 3.02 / 2.86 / 3.06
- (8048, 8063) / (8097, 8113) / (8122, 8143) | -1.3 angstrom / 3.11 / 3.2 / 2.88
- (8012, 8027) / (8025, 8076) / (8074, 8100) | -0.4 angstrom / 2.97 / 2.98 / 2.93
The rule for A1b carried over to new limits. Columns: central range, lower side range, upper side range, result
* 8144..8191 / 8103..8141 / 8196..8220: 0.005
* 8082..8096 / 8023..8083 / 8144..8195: 0.051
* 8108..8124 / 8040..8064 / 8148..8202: 0.035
